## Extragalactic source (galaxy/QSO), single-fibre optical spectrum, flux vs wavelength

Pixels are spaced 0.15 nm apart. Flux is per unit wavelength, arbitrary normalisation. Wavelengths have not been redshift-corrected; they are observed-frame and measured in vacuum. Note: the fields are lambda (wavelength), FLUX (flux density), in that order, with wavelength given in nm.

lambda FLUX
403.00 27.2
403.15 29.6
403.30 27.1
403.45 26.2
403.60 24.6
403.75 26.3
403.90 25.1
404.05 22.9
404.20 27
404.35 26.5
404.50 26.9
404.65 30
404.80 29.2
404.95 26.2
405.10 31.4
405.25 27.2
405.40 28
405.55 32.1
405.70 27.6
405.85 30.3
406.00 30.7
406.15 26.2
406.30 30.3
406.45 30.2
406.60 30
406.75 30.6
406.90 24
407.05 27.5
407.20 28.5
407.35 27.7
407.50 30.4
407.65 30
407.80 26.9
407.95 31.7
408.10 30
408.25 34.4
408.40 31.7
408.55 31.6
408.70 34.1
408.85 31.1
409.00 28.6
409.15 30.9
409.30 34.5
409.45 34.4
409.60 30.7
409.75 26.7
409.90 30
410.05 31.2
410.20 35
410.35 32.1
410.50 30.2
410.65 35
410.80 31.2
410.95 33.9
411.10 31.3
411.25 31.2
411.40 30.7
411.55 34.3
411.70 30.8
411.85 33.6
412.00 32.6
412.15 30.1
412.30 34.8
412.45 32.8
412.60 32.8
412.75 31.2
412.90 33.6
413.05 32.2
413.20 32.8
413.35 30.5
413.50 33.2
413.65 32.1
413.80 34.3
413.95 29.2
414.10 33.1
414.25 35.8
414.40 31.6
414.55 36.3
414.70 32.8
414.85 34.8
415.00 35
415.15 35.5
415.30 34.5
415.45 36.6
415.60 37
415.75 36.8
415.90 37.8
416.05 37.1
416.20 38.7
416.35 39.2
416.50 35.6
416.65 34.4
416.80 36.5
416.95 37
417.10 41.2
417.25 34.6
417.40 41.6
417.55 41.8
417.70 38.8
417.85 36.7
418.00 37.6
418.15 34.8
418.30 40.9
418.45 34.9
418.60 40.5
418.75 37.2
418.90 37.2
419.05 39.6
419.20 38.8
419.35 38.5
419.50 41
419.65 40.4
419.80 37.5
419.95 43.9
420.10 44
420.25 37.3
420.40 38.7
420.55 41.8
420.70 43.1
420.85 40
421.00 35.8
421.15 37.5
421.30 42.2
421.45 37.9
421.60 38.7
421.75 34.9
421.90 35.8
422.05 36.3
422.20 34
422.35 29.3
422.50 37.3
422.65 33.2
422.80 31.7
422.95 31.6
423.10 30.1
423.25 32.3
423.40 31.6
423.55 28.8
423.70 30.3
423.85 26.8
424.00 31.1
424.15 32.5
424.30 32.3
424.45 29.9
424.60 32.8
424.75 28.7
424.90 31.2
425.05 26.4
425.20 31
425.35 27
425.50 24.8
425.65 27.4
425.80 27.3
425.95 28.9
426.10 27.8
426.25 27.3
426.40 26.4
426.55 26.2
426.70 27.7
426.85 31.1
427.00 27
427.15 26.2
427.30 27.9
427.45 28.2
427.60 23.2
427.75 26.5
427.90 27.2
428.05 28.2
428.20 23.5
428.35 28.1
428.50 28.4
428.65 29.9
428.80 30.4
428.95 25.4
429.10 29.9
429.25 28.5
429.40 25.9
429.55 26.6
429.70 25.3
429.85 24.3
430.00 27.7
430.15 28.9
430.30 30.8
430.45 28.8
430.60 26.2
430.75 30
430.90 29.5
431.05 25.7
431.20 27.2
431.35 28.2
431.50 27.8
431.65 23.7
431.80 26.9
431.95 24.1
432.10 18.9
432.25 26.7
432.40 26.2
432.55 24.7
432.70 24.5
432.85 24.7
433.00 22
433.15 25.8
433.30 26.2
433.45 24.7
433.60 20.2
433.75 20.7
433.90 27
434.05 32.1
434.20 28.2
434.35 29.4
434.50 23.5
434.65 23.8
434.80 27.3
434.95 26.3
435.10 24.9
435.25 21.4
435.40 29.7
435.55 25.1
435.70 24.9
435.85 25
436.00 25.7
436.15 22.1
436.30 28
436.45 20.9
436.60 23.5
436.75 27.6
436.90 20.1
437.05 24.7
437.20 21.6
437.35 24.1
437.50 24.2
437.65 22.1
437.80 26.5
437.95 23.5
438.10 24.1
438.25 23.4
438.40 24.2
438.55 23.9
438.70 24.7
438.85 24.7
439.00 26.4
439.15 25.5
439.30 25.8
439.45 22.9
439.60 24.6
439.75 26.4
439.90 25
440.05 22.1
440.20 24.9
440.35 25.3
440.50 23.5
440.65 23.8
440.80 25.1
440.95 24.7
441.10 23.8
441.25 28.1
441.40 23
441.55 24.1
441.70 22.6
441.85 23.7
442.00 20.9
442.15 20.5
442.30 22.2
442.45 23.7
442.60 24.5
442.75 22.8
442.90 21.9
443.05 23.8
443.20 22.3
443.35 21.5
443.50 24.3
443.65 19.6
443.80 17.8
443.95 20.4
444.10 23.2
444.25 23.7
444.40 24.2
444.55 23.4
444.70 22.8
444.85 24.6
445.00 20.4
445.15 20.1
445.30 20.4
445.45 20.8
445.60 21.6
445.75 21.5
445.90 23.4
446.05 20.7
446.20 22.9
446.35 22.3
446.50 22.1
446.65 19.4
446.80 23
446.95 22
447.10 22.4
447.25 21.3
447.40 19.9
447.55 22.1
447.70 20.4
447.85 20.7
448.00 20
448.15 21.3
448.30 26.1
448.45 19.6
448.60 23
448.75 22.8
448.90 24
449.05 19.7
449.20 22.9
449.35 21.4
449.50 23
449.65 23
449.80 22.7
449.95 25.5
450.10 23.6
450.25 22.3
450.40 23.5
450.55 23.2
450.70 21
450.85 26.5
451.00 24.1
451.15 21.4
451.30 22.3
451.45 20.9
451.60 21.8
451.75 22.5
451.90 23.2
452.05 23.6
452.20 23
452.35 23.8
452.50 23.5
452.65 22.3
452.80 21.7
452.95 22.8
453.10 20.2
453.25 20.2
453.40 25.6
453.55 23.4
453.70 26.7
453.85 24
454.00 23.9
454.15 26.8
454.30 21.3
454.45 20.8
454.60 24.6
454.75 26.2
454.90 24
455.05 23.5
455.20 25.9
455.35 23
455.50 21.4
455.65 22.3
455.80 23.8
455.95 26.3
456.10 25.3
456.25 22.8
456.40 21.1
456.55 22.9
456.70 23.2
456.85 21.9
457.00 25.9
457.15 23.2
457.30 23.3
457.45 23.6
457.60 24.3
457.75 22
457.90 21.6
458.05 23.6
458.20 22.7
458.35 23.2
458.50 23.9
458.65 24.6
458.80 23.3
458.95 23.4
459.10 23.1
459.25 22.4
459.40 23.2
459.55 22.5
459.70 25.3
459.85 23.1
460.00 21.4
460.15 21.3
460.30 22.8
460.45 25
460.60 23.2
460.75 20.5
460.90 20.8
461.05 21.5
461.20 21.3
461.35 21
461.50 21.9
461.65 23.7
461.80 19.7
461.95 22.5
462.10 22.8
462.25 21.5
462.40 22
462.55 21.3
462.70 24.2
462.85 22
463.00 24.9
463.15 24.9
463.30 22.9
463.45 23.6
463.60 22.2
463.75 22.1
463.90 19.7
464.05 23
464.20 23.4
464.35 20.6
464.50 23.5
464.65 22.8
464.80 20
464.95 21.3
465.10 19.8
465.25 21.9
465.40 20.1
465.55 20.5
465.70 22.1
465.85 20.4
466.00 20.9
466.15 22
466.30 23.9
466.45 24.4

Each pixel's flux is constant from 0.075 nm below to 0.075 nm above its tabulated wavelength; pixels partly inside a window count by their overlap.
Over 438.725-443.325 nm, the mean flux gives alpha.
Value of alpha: 23.9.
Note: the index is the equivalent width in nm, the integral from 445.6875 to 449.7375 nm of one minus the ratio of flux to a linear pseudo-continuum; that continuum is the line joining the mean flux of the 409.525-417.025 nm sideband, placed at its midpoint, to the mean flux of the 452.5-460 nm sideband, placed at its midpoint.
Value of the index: 0.56 nm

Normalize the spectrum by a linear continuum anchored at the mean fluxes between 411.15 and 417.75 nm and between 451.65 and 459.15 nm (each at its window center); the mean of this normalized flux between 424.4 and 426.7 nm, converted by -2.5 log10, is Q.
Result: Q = 0.13 mag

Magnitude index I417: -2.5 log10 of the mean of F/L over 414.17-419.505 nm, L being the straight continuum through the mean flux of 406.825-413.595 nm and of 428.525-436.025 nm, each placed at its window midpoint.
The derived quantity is -0.238 mag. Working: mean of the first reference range 31.4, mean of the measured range 37.1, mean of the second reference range 26.2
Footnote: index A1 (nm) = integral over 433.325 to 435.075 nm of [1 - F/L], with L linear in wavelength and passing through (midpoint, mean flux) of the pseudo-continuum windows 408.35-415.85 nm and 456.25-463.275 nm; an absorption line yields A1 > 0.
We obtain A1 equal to 0.15 nm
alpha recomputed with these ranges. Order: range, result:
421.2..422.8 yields 35.8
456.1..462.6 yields 22.7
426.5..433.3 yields 26.8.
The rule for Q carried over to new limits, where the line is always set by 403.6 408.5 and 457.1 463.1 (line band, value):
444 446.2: 0.100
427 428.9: -0.043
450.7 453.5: 0.041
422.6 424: -0.150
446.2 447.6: 0.117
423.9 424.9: -0.169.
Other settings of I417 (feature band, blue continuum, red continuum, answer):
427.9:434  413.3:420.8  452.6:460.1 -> 0.22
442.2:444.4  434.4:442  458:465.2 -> 0.08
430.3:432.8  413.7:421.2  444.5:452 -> 0.16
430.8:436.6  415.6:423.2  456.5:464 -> 0.27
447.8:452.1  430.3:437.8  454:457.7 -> 0.07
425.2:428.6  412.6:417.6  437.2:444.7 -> 0.10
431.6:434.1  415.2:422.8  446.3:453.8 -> 0.25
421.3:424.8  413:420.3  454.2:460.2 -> 0.06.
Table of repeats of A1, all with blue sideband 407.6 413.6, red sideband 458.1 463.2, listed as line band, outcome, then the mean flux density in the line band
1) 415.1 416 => -0.159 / 36.4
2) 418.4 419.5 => -0.292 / 38.4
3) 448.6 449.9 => 0.117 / 22.5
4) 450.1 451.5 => 0.092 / 22.9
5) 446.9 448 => 0.173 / 21.2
